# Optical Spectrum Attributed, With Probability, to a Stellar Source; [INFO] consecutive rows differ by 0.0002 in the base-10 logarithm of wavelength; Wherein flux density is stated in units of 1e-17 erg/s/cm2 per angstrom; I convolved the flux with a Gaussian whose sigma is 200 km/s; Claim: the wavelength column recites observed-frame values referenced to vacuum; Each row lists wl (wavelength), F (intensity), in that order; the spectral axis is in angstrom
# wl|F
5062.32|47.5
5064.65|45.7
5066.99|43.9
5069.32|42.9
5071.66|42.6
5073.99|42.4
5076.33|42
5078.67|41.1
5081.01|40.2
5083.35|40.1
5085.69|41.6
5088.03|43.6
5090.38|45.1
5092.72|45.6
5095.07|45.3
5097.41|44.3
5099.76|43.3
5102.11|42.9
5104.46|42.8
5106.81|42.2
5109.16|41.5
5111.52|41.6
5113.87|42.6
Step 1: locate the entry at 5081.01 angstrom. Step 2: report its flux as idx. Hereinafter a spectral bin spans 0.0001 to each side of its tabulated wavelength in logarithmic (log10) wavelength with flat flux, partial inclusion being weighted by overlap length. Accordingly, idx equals 40.2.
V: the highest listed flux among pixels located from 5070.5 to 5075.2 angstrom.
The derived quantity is 42.6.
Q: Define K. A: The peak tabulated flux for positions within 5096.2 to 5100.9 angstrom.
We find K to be 44.3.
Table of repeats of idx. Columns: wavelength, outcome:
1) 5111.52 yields 41.6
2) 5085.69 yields 41.6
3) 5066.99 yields 43.9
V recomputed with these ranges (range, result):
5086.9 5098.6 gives 45.6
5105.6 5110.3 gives 42.2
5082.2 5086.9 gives 41.6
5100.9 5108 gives 42.9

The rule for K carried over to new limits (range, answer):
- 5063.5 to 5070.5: 45.7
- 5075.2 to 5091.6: 45.1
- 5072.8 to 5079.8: 42.4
